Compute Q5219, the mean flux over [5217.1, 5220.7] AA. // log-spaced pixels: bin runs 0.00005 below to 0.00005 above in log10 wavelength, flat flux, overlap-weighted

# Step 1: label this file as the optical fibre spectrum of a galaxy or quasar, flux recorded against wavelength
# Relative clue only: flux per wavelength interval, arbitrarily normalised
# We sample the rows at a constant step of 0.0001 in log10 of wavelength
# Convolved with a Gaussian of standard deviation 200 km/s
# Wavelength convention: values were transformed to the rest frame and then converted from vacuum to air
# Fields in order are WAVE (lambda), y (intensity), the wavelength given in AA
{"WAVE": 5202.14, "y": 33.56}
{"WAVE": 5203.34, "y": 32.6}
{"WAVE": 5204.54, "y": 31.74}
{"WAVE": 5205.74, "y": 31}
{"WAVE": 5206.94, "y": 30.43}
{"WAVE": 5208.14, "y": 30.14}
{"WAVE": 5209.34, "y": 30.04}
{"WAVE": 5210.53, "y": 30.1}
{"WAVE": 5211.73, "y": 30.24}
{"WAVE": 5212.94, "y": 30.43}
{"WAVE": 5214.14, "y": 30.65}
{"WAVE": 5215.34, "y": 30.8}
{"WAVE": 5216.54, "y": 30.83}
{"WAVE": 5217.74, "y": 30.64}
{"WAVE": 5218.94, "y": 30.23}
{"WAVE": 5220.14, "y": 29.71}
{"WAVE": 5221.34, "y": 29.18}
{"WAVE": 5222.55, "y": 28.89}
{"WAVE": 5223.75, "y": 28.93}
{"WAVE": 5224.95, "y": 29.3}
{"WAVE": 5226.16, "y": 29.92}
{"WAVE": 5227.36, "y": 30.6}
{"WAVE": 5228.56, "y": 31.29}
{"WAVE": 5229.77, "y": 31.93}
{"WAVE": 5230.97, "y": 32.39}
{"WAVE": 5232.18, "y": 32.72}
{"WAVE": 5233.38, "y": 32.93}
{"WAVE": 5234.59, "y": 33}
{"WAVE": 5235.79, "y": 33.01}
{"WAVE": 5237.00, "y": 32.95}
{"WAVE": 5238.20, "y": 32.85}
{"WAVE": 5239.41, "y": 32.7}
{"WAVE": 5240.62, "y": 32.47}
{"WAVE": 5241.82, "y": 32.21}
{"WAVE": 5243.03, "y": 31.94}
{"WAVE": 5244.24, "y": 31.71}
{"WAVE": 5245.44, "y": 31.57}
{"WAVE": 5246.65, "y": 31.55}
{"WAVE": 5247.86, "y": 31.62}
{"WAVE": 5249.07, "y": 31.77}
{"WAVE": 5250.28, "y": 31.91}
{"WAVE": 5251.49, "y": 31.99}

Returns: 30.2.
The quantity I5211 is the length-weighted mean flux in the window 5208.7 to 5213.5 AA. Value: 30.2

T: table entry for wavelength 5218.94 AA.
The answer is 30.23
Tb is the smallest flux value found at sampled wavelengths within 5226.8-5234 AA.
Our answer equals 30.6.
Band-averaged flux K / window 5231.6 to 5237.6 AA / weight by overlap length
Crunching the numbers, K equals 32.9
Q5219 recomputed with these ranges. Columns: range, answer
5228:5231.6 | 31.8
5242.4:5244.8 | 31.8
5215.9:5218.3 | 30.8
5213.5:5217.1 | 30.8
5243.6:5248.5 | 31.6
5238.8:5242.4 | 32.5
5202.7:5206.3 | 31.8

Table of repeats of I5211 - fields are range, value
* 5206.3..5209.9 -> 30.2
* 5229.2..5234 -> 32.5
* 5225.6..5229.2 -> 30.6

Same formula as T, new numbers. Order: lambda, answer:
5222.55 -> 28.89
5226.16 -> 29.92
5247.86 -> 31.62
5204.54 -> 31.74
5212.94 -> 30.43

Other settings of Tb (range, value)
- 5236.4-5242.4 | 32.21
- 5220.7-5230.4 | 28.89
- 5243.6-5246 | 31.57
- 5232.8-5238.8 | 32.85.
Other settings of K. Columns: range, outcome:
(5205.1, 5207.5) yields 30.7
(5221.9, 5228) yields 29.5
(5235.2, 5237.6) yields 33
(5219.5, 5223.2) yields 29.3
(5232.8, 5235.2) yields 33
